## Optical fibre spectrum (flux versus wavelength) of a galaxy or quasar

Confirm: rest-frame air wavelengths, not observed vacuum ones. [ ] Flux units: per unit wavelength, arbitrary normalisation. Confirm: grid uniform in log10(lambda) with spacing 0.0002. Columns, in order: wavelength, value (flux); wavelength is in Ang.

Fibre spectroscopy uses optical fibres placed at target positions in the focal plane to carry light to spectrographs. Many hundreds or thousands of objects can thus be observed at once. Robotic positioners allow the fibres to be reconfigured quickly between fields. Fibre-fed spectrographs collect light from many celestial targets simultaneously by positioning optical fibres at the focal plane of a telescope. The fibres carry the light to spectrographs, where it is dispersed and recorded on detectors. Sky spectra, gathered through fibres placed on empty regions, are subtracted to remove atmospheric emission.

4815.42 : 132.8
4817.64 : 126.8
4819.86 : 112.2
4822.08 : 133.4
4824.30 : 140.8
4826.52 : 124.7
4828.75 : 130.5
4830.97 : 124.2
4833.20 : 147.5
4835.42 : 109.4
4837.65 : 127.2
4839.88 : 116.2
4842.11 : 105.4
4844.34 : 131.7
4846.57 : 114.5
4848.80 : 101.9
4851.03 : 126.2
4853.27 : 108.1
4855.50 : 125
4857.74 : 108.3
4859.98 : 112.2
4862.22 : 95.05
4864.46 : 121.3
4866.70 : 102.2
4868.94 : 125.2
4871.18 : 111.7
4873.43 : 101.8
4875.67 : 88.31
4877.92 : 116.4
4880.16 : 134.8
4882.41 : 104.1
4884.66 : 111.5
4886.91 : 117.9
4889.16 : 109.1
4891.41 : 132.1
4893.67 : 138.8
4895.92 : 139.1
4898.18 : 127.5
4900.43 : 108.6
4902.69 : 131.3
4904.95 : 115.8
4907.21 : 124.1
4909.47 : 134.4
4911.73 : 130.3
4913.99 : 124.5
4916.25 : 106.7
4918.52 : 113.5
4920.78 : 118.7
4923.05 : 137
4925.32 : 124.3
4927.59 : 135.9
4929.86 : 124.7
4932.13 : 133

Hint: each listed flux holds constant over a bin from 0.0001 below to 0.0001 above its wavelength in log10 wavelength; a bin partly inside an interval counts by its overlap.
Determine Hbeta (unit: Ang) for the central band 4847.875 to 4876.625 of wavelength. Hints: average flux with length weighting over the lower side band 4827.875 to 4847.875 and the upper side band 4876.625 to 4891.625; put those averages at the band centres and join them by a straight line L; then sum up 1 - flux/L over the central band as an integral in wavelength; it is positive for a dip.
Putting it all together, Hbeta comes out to 2.3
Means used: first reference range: 123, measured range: 110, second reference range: 117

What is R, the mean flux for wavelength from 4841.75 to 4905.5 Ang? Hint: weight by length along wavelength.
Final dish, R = 116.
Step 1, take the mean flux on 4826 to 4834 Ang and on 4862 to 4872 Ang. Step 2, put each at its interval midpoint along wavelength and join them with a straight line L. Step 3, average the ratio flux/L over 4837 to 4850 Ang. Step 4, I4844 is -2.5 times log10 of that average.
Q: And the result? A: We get 0.08 mag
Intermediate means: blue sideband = 132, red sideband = 113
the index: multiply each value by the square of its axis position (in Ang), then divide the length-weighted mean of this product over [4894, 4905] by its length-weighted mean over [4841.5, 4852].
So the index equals 1.11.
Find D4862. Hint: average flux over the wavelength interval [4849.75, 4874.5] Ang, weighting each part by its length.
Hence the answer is 112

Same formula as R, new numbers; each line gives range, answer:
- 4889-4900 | 130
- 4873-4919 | 120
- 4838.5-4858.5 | 116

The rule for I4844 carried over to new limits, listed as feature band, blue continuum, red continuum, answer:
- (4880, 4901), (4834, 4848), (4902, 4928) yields 0.00 mag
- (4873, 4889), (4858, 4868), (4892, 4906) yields 0.06 mag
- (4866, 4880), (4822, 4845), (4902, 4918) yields 0.14 mag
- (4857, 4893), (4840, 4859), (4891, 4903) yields 0.10 mag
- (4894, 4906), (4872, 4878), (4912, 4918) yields -0.13 mag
